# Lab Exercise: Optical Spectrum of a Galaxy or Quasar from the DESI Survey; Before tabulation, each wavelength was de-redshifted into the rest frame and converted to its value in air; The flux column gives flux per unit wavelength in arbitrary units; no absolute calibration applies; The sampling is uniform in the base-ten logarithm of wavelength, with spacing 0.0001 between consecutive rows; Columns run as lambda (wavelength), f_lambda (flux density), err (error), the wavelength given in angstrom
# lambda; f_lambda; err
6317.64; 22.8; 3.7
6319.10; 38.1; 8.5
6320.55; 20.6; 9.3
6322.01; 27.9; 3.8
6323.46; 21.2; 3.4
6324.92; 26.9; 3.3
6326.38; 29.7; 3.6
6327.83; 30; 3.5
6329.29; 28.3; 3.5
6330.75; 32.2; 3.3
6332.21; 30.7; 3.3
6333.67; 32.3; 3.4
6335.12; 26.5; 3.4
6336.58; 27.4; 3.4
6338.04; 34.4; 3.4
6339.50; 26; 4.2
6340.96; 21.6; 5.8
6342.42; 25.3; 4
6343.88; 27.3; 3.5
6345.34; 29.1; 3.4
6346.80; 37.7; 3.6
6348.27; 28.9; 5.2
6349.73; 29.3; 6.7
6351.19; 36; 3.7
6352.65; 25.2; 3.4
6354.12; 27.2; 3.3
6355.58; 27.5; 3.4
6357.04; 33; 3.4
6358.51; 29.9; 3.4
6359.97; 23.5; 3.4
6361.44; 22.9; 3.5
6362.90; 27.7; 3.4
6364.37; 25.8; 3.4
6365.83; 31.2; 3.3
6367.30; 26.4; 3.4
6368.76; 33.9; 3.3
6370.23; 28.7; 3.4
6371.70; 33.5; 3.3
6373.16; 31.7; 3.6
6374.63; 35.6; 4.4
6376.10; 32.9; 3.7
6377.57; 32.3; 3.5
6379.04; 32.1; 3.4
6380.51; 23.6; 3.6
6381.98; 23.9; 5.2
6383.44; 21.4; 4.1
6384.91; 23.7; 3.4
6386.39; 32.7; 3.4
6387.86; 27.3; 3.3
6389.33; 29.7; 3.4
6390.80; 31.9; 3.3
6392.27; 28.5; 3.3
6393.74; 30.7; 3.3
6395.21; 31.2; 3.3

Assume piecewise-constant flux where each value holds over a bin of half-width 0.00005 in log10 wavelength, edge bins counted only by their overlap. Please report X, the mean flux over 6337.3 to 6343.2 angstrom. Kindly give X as 26.8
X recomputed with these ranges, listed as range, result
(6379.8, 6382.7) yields 23.7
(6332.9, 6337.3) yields 28.8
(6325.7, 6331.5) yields 30.1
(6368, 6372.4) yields 32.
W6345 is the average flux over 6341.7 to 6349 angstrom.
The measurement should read 29.6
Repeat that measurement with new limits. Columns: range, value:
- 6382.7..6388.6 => 26.3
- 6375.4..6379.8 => 32.4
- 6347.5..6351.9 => 31.4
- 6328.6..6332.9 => 30.4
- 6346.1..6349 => 33.2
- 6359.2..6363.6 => 24.7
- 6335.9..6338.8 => 30.9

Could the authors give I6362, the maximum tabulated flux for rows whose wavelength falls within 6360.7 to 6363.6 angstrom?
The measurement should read 27.7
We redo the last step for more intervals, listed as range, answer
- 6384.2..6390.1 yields 32.7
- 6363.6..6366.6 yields 31.2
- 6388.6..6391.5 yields 31.9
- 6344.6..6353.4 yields 37.7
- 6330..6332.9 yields 32.2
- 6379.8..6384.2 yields 23.9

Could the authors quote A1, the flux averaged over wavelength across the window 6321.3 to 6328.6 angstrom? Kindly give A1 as 27.2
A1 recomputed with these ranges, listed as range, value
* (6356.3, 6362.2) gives 27.3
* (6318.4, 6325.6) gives 26.9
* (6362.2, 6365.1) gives 26.7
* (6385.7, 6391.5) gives 30.4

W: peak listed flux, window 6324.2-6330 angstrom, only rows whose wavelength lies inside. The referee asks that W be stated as 30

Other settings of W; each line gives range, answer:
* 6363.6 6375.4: 35.6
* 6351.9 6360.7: 33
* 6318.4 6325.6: 38.1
